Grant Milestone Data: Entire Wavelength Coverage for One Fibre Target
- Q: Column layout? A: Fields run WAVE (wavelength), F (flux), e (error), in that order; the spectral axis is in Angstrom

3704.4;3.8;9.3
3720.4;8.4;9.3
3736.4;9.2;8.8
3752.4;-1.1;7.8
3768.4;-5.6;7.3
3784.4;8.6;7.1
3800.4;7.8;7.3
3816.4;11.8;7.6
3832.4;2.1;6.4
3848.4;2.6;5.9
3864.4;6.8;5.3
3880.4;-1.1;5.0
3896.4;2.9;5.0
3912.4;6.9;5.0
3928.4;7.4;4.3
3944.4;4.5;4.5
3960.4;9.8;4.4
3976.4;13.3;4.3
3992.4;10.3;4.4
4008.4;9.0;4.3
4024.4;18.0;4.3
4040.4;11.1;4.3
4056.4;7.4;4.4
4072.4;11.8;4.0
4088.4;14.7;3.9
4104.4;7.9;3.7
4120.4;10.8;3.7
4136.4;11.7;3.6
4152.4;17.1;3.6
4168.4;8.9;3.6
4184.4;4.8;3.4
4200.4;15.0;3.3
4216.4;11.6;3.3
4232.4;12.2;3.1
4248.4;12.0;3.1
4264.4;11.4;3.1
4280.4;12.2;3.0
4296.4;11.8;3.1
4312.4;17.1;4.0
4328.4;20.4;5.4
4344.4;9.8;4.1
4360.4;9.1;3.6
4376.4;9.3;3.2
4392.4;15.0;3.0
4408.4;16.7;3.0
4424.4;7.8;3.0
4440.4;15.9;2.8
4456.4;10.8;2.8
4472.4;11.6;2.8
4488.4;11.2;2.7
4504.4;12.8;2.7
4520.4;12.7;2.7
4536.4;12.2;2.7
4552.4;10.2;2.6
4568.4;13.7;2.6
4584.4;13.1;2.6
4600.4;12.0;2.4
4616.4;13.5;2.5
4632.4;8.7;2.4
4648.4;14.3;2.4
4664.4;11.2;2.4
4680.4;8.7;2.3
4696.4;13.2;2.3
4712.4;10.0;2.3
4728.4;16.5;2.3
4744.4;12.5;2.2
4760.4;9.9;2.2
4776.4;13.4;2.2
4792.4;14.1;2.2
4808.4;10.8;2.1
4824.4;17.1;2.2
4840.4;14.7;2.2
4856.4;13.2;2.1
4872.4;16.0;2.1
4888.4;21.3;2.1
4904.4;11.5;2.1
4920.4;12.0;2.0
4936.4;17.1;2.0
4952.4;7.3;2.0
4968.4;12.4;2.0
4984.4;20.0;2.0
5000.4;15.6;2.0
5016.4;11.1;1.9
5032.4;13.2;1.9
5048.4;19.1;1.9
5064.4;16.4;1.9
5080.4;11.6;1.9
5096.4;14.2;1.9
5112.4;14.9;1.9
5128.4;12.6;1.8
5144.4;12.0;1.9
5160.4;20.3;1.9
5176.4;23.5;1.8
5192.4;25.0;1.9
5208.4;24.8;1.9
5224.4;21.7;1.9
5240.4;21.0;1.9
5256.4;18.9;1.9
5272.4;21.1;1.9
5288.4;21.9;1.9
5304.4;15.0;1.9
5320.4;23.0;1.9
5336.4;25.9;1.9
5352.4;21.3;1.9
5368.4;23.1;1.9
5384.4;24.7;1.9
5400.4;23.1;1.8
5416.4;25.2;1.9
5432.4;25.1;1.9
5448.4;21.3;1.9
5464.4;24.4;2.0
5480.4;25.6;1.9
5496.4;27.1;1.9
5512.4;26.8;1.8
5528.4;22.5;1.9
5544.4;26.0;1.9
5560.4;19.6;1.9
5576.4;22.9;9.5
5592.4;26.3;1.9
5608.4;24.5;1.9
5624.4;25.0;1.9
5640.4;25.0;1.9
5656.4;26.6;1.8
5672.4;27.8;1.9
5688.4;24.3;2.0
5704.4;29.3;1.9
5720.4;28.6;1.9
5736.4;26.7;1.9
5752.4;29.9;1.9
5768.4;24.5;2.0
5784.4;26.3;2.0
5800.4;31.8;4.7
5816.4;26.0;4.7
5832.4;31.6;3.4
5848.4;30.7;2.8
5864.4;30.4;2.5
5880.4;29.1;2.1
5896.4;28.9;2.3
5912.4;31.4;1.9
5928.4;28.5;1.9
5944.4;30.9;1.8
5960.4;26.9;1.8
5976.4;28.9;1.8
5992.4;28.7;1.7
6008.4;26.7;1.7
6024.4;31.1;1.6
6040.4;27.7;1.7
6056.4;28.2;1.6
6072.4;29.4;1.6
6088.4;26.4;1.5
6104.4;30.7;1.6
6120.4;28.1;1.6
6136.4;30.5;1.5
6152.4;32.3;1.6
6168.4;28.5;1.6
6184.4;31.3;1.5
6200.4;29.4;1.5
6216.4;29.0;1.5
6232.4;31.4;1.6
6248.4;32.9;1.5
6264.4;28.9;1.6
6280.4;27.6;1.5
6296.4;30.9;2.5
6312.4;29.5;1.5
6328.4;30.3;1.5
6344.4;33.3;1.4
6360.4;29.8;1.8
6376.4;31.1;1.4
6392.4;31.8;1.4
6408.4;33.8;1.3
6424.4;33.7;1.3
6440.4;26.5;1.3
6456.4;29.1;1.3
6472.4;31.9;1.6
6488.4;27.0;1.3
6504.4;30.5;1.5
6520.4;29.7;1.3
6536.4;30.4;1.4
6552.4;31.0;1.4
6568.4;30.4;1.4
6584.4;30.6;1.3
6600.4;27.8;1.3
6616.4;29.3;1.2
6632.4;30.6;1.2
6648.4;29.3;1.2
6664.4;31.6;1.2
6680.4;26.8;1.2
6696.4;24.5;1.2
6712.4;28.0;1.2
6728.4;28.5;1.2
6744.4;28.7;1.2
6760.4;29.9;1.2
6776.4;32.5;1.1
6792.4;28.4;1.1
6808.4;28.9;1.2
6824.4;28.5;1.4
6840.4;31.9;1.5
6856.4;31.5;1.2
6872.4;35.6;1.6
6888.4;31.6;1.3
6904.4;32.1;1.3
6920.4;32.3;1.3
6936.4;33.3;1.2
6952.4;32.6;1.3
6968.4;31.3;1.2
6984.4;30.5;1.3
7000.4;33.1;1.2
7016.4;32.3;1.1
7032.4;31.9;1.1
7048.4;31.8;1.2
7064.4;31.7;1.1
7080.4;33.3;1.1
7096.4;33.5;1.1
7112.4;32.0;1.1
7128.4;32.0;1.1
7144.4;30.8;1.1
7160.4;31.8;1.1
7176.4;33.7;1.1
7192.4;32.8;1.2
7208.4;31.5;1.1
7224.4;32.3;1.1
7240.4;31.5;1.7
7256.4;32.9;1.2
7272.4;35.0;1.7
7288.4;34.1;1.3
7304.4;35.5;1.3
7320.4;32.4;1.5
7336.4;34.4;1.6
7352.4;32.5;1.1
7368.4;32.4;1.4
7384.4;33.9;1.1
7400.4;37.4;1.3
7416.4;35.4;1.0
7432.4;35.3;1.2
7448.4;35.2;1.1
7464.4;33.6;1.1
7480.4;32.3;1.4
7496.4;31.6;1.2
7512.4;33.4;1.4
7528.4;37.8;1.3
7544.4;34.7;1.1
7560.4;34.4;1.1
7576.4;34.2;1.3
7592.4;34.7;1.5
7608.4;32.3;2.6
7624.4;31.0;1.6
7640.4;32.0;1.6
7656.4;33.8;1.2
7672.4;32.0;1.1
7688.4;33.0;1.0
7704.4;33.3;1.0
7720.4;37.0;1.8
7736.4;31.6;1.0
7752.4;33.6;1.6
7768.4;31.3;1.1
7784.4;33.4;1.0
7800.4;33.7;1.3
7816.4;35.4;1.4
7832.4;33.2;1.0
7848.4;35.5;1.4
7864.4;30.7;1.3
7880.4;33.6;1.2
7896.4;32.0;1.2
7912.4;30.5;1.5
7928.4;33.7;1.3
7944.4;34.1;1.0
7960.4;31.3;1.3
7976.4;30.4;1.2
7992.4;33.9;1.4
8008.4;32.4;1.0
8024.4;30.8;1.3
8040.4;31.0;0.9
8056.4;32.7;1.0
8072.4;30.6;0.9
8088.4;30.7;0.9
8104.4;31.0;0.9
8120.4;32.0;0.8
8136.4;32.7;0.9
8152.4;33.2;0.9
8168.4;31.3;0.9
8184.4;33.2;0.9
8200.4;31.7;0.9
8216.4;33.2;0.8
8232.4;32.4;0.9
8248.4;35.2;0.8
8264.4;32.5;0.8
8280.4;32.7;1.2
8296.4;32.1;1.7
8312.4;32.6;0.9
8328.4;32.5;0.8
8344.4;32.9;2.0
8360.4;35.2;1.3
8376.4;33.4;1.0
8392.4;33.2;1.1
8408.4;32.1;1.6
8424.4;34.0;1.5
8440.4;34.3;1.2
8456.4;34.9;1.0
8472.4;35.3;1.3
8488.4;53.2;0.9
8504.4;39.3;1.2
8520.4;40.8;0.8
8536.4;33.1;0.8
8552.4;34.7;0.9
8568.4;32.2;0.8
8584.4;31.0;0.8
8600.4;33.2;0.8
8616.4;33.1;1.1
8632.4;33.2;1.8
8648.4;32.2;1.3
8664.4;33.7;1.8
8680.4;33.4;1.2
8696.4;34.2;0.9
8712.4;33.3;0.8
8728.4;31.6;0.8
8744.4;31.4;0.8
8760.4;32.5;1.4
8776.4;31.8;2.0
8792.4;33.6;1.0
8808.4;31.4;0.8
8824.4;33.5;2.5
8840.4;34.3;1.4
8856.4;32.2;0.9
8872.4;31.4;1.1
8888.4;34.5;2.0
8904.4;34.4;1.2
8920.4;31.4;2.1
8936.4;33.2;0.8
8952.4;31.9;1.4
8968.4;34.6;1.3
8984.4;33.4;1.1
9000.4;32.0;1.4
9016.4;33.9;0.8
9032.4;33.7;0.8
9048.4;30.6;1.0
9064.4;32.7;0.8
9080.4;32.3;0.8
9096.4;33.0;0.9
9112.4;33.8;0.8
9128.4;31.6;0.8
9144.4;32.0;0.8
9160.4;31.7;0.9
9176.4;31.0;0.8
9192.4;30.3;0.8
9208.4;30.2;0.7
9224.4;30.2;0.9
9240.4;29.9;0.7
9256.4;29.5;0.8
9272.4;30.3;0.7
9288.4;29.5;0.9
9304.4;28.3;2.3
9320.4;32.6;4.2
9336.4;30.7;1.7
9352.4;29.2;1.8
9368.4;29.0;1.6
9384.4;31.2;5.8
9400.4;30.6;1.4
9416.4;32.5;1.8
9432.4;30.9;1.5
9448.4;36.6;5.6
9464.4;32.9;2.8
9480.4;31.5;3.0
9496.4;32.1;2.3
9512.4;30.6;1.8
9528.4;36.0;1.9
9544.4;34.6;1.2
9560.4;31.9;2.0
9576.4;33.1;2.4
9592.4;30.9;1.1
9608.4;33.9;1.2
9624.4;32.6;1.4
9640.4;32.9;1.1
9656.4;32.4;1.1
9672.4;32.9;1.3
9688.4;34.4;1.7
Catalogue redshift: 0.293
